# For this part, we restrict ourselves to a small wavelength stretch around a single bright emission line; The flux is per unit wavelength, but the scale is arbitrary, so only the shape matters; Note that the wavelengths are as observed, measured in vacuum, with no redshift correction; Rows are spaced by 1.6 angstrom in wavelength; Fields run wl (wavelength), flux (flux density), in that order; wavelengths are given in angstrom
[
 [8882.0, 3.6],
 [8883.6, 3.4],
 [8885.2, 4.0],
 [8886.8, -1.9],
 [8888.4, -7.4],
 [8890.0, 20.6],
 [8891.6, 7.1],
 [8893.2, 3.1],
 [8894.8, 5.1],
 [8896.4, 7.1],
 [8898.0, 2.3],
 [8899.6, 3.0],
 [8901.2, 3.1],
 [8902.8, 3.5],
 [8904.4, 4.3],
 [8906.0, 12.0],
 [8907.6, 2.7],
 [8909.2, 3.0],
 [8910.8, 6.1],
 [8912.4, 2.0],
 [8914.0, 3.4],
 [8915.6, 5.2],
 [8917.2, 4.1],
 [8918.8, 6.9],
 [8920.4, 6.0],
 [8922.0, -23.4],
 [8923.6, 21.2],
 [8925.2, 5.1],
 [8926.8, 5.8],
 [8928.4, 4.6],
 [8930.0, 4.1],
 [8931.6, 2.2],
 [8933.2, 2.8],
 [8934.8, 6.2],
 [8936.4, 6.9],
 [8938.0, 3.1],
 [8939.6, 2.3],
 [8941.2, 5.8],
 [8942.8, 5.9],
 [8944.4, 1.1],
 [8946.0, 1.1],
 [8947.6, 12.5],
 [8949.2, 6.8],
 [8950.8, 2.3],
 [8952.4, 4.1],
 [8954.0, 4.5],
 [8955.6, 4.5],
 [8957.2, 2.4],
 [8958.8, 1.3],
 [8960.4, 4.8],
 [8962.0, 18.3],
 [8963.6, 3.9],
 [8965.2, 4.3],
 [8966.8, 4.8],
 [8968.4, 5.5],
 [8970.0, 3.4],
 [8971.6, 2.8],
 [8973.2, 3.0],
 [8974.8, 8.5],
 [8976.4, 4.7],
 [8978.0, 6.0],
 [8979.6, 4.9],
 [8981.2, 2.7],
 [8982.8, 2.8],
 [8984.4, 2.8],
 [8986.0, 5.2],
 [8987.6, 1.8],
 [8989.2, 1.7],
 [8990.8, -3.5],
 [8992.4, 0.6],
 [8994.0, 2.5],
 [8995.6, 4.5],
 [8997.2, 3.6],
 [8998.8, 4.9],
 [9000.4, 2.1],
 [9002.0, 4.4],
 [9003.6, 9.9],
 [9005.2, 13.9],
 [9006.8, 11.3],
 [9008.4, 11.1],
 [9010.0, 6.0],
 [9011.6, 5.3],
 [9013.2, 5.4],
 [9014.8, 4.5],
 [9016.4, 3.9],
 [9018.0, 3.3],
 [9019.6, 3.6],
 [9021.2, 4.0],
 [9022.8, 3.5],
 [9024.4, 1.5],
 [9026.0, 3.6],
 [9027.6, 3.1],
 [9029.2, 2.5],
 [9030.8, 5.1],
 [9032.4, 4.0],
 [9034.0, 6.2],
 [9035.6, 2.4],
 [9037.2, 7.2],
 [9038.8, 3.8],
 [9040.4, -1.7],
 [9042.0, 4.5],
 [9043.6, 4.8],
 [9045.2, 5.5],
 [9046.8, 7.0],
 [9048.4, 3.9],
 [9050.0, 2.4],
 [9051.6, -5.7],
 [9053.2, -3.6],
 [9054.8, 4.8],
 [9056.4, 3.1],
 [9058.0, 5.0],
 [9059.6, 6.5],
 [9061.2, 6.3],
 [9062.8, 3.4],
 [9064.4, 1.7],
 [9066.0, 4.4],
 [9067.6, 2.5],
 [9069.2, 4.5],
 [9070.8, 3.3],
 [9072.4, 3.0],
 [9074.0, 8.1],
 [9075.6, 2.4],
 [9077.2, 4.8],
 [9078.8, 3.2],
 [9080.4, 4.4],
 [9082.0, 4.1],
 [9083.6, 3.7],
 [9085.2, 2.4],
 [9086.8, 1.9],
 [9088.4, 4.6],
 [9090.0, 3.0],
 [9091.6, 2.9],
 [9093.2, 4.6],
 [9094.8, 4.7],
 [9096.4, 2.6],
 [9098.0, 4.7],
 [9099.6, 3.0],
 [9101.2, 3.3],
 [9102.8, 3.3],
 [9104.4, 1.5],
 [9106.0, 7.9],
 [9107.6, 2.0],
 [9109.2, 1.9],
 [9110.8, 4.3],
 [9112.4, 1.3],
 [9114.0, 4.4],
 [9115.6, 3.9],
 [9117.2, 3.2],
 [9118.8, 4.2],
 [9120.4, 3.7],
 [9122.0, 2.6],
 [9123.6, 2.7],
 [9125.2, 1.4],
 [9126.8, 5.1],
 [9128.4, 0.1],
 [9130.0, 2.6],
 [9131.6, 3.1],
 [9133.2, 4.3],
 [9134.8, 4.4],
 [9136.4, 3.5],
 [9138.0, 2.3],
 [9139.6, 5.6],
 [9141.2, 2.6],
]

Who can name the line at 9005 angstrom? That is Hgamma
